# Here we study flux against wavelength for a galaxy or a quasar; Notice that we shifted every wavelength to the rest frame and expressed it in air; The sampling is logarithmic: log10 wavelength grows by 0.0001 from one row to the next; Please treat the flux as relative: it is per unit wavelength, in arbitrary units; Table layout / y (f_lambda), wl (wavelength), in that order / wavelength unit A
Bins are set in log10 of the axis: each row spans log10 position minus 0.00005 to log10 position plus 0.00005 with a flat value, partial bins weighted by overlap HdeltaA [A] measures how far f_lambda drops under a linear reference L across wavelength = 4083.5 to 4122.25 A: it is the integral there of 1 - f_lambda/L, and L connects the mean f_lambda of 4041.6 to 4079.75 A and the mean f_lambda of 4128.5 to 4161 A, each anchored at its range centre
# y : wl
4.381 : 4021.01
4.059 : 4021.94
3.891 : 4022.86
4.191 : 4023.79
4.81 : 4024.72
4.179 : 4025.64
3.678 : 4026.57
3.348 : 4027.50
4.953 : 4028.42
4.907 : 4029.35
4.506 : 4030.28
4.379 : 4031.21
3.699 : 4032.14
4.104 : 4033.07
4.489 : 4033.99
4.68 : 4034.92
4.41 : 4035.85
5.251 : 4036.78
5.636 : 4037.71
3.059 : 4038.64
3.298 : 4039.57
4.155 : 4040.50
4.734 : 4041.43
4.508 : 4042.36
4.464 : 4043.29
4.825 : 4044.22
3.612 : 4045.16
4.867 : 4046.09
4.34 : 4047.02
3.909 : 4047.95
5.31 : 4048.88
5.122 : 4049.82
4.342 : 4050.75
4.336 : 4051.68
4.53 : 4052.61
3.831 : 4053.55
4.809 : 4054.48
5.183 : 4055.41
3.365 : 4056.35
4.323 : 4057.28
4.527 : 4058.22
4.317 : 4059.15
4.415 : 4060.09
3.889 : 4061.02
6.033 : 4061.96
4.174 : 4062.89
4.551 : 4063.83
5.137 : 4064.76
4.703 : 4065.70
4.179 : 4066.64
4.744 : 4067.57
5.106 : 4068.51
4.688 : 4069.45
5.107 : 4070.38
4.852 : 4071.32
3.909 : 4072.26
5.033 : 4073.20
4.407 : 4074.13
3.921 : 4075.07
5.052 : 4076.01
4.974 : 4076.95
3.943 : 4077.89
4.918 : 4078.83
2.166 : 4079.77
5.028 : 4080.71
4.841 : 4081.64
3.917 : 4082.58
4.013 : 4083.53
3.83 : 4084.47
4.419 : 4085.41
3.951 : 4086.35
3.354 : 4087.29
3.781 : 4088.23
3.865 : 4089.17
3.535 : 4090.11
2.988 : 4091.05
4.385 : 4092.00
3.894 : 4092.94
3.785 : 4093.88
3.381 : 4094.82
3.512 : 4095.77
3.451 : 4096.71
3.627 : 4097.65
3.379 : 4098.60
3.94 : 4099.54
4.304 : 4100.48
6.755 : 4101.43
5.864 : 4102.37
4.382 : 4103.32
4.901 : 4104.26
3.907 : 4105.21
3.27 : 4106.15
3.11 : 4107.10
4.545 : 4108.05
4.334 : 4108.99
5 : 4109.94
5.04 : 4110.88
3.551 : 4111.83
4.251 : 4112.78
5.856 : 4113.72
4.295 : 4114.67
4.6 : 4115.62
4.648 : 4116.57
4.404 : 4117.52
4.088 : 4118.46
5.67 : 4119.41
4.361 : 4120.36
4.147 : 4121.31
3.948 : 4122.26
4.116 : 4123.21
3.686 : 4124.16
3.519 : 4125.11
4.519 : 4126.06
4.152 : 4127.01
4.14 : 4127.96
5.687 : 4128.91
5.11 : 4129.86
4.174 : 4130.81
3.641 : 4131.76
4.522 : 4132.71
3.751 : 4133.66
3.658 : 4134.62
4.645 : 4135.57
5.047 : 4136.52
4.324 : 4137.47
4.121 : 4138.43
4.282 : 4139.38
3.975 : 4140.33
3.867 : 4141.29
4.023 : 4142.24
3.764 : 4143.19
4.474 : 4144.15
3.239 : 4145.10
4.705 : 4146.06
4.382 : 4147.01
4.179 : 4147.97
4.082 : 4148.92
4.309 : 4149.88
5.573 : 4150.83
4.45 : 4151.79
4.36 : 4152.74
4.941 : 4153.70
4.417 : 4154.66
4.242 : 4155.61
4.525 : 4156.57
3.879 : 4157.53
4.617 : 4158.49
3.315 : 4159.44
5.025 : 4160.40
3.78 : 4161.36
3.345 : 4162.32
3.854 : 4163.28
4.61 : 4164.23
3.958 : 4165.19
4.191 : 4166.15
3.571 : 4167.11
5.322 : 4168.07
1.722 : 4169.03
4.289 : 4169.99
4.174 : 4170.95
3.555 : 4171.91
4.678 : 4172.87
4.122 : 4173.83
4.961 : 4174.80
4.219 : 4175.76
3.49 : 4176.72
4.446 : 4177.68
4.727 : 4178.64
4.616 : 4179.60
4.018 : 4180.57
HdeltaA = 1.9 A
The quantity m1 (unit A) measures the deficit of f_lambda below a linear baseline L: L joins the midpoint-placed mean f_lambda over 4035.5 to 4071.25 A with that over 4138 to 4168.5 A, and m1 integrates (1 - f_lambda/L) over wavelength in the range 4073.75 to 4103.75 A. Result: 2.1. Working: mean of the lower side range 4.52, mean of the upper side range 4.23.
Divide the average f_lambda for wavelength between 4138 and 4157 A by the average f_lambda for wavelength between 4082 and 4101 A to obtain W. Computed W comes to 1.1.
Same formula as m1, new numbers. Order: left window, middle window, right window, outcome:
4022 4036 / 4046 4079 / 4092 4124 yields -2.19 A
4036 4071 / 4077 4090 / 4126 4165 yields 1.24 A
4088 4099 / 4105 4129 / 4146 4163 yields -2.63 A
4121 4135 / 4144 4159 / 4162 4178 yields -1.07 A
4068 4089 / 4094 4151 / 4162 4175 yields -1.69 A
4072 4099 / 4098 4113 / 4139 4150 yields -1.45 A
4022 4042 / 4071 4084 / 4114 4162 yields -0.14 A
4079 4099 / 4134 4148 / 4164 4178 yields -0.73 A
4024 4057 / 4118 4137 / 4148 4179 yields -0.30 A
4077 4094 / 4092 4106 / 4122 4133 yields -0.51 A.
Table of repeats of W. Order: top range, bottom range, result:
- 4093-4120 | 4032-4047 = 0.99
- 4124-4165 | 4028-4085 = 0.95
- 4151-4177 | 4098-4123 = 0.93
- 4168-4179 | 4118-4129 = 0.95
